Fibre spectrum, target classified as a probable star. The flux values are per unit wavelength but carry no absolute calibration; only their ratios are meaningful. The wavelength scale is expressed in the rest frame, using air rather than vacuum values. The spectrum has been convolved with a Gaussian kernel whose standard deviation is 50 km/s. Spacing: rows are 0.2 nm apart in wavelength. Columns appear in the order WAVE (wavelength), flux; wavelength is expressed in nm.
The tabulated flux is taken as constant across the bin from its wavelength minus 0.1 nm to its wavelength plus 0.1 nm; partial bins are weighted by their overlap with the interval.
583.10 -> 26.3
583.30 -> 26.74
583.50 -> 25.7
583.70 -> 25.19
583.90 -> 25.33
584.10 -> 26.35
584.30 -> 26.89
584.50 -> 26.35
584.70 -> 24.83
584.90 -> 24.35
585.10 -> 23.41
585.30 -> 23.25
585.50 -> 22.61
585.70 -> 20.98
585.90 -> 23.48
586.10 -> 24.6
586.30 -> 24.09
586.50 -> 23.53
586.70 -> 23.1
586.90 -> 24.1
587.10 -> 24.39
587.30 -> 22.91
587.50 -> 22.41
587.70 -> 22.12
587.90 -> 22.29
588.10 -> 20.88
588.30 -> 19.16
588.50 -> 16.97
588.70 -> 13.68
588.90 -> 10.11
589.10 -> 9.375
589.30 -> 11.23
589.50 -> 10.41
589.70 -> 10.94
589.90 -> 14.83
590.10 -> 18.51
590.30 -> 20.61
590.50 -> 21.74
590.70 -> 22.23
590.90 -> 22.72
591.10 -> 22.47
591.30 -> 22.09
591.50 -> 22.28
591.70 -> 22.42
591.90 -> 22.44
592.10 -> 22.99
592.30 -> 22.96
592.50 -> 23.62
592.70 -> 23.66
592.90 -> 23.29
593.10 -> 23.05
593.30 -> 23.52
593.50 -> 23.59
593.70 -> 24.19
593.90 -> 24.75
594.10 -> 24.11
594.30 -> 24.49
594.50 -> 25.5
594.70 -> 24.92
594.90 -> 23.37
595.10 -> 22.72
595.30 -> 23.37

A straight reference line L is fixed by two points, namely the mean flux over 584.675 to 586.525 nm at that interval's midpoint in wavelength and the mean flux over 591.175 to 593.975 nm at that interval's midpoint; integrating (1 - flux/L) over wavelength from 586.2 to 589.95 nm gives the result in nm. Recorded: 0.82 nm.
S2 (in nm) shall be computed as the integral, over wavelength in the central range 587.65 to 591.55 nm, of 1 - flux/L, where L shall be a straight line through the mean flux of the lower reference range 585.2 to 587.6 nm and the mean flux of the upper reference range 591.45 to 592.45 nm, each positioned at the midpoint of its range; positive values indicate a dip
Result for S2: 0.90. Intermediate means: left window 23.3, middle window 17.6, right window 22.7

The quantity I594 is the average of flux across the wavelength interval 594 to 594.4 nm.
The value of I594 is 24.3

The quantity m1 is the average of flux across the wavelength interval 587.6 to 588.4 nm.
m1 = 21.1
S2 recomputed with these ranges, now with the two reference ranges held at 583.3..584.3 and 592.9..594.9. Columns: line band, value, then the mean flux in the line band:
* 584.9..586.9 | 0.17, 23.3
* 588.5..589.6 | 0.59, 11.5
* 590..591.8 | 0.22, 21.7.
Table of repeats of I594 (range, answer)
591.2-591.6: 22.2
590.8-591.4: 22.4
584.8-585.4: 23.7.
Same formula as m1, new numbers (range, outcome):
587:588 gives 22.8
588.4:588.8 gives 15.3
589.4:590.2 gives 13.7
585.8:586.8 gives 23.8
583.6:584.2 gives 25.6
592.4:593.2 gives 23.4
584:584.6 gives 26.5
